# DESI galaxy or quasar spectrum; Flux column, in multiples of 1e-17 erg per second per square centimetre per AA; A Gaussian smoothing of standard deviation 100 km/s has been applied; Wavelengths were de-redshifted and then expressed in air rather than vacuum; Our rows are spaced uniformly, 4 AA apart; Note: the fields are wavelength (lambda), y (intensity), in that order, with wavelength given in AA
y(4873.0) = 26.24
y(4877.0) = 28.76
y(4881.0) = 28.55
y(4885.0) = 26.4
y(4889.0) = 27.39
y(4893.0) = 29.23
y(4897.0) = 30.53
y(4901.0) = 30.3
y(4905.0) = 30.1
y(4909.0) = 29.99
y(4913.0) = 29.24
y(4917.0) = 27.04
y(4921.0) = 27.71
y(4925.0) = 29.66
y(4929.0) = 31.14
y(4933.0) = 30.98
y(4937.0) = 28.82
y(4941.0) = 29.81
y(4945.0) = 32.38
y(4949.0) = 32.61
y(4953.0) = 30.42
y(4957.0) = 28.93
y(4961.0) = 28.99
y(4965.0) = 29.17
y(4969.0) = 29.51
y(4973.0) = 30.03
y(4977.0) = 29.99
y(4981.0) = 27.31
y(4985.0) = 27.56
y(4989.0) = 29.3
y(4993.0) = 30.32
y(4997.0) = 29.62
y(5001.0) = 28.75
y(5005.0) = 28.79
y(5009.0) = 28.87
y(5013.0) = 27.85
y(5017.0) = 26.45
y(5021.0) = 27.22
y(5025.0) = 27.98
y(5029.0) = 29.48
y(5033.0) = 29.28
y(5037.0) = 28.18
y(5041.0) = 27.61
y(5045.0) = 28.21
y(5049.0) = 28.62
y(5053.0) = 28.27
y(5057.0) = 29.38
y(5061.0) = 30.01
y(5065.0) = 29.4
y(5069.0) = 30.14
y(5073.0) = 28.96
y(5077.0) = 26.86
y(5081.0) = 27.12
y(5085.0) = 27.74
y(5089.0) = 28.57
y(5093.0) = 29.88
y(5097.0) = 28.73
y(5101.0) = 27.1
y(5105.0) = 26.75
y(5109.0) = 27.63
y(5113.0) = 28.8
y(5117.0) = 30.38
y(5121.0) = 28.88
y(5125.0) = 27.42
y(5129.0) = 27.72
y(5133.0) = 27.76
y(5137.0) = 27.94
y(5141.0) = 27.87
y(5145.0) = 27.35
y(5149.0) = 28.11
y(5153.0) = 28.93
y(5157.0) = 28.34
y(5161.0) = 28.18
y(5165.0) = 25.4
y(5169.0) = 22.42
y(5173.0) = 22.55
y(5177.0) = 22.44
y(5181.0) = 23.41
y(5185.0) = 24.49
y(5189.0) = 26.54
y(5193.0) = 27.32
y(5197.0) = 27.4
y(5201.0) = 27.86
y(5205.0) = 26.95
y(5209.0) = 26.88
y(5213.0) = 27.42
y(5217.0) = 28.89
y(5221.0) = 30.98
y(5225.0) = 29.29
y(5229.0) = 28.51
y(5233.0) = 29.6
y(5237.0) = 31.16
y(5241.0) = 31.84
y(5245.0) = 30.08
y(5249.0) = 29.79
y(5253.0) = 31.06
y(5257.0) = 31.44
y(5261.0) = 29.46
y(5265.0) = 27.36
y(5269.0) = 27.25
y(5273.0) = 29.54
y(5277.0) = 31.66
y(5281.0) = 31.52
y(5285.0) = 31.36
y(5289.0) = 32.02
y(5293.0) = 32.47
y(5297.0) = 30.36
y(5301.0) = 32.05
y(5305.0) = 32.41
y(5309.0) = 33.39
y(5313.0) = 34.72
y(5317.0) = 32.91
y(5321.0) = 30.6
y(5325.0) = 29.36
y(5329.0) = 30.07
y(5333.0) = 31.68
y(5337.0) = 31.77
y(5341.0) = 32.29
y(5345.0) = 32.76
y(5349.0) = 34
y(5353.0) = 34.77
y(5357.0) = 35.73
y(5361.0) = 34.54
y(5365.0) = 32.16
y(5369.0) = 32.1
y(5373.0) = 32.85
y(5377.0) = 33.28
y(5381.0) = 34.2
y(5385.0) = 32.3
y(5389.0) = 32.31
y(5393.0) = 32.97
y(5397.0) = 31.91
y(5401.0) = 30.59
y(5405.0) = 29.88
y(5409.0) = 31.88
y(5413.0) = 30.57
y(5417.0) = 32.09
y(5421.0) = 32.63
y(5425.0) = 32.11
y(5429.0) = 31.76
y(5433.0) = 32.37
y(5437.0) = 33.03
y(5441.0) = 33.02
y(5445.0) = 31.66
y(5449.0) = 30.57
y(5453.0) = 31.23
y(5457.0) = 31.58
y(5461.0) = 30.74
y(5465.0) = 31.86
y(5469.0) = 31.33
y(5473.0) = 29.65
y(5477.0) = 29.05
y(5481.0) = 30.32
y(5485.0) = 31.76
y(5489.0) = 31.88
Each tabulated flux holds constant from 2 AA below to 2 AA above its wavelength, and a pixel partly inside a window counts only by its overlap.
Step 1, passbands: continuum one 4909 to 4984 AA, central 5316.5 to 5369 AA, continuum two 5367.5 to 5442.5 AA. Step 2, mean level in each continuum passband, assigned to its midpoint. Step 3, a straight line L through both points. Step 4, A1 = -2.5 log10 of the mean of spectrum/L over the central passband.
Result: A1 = -0.021 mag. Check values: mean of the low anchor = 29.6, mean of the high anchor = 32.2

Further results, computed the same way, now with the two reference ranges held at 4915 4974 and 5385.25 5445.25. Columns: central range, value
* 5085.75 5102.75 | 0.072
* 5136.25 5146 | 0.110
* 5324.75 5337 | 0.028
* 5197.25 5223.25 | 0.106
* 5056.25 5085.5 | 0.061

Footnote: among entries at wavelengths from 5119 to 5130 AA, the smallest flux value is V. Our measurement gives 27.42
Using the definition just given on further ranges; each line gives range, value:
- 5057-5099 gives 26.86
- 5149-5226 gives 22.42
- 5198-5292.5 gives 26.88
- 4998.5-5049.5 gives 26.45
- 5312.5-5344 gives 29.36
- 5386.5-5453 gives 29.88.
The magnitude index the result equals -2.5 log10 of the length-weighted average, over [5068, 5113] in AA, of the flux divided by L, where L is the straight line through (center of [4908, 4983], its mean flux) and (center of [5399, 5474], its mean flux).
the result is 0.08 mag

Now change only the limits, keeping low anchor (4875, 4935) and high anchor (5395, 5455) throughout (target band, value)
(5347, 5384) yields -0.08 mag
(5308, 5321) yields -0.07 mag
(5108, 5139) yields 0.07 mag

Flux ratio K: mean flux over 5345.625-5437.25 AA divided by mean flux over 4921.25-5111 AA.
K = 1.1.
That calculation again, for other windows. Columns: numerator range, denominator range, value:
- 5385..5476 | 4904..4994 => 1.07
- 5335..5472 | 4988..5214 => 1.16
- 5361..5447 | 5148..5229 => 1.21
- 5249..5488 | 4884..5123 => 1.10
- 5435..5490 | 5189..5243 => 1.09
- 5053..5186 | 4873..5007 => 0.94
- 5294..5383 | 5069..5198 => 1.20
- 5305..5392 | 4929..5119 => 1.13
